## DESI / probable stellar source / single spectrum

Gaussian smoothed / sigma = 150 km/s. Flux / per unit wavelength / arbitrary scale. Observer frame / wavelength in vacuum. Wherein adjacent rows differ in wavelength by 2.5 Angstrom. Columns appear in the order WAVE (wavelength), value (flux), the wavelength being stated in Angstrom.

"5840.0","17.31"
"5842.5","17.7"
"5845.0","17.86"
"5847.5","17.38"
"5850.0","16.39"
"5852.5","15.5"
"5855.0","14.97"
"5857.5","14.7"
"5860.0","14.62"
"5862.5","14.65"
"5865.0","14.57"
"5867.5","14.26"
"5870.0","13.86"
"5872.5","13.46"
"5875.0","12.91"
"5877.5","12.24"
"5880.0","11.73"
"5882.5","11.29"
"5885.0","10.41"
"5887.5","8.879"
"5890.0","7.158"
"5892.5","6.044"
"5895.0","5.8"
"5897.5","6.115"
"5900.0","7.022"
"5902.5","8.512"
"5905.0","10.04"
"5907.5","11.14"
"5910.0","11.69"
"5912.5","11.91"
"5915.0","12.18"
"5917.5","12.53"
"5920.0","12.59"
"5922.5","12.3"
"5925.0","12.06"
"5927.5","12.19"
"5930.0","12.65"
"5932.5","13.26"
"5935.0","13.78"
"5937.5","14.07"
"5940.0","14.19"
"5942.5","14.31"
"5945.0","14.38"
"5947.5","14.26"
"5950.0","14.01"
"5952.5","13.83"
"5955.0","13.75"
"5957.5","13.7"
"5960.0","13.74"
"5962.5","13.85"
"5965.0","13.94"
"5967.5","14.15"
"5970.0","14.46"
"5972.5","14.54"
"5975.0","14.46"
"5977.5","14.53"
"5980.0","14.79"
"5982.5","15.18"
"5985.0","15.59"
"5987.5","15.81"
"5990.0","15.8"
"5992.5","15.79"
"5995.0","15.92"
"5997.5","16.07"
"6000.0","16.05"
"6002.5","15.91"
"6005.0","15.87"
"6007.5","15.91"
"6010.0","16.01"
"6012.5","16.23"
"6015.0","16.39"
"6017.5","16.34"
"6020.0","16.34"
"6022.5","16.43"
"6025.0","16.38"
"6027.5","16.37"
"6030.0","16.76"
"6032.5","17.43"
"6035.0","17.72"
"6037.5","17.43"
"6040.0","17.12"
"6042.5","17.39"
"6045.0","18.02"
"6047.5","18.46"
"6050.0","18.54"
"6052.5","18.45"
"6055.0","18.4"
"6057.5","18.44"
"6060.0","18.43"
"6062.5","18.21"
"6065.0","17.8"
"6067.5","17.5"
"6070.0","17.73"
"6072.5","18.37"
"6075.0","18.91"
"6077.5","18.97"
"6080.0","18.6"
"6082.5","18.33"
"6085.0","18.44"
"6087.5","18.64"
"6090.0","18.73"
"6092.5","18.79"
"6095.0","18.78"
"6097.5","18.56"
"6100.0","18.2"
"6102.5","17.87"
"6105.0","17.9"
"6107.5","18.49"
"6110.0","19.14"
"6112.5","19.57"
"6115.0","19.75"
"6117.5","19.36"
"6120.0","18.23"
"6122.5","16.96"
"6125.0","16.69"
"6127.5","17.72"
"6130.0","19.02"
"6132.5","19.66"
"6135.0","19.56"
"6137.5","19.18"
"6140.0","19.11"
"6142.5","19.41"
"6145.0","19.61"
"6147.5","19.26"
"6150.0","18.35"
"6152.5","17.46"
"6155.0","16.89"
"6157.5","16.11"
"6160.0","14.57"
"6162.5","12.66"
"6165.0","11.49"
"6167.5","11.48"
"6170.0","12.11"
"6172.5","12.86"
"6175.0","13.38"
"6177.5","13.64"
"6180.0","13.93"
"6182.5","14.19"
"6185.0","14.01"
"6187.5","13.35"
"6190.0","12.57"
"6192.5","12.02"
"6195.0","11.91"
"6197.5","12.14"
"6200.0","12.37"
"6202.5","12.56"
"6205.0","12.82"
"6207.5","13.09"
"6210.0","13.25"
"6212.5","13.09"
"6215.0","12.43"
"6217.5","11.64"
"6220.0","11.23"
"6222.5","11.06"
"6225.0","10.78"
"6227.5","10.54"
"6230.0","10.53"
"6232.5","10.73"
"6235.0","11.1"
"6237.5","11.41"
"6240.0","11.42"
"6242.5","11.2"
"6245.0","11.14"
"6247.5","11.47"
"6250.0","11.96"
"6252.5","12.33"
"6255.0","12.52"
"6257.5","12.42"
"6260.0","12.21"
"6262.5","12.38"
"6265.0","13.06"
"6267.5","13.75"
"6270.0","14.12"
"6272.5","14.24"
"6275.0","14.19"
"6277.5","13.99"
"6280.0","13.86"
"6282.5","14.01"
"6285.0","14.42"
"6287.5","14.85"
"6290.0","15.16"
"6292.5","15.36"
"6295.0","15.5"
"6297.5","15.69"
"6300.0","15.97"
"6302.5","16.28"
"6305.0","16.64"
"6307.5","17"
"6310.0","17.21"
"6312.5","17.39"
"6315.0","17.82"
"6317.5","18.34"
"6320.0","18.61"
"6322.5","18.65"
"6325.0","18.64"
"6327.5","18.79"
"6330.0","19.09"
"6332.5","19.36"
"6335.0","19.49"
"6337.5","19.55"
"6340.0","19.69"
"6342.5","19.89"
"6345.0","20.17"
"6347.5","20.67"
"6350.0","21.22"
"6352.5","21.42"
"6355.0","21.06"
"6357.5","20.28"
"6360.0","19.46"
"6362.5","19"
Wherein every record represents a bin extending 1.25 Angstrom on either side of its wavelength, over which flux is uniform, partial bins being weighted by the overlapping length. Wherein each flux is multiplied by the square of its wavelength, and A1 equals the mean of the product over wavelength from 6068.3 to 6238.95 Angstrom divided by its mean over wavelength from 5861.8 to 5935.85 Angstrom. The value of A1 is 1.5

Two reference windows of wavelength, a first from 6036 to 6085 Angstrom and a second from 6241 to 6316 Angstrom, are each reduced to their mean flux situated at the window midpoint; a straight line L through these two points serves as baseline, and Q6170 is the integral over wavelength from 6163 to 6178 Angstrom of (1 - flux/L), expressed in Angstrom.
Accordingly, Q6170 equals 3.5 Angstrom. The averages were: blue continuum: 18.2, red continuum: 14.2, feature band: 12.4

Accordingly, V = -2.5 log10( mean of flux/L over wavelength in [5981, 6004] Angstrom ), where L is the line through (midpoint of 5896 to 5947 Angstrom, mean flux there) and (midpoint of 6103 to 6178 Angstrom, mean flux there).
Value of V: -0.17 mag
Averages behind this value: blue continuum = 11.9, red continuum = 17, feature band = 15.8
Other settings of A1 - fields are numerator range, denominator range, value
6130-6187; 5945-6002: 1.14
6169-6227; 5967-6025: 0.86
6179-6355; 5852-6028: 1.22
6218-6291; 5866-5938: 1.26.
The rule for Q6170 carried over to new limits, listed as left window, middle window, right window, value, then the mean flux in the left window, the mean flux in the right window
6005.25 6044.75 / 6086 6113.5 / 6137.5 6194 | -4.87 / 16.7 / 15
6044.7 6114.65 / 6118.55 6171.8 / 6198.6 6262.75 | -4.29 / 18.5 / 11.8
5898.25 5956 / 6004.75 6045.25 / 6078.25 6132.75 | -2.44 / 12.4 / 18.5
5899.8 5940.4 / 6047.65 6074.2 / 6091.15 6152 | -2.46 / 12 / 18.7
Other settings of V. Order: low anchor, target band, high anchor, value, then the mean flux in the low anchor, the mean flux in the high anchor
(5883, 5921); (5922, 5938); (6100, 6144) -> -0.20 mag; 9.48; 18.7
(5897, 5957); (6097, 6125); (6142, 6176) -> -0.25 mag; 12.3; 15.3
